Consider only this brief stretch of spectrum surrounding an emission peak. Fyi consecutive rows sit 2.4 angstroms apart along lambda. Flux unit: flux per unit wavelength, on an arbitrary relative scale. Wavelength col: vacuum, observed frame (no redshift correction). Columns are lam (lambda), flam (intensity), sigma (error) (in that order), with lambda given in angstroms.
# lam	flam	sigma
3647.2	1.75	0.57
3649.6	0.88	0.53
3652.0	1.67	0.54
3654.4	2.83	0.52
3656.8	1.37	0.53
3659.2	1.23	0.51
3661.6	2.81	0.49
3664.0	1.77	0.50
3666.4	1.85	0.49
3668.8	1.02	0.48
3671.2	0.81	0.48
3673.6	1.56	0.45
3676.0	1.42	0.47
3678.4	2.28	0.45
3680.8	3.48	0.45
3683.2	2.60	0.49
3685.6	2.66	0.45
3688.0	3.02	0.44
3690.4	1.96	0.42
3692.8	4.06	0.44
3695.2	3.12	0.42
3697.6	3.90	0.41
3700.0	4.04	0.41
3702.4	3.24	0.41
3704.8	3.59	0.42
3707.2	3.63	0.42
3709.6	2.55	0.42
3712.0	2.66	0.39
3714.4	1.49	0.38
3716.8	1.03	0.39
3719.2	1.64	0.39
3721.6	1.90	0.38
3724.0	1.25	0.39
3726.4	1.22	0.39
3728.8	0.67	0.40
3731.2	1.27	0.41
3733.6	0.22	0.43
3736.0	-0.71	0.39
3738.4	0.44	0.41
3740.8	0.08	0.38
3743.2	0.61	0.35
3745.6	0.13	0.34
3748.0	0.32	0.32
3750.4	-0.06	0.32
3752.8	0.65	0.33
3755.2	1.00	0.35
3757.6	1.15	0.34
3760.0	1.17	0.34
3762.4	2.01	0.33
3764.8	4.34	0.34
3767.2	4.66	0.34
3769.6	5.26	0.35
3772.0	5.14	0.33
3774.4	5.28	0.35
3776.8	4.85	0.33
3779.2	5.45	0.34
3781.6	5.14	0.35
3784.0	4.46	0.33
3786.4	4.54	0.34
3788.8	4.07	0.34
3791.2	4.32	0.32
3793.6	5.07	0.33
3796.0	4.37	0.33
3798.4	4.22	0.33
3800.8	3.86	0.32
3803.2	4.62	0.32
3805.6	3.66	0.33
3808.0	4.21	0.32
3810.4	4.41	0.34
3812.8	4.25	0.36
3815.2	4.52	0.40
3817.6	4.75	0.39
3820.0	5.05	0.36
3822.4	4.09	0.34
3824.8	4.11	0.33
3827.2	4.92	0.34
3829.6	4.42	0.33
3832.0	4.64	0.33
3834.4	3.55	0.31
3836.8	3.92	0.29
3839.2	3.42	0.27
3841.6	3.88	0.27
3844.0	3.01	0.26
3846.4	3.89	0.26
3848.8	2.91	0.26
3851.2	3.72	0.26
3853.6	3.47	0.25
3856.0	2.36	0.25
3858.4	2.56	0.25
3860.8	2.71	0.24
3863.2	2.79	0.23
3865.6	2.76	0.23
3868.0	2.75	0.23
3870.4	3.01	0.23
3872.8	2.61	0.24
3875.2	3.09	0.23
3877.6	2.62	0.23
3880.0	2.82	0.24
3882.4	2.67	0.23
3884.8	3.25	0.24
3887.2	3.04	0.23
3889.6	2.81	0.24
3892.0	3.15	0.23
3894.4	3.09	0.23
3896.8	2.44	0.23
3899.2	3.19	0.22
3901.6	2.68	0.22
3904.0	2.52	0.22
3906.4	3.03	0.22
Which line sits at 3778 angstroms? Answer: Ly-alpha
